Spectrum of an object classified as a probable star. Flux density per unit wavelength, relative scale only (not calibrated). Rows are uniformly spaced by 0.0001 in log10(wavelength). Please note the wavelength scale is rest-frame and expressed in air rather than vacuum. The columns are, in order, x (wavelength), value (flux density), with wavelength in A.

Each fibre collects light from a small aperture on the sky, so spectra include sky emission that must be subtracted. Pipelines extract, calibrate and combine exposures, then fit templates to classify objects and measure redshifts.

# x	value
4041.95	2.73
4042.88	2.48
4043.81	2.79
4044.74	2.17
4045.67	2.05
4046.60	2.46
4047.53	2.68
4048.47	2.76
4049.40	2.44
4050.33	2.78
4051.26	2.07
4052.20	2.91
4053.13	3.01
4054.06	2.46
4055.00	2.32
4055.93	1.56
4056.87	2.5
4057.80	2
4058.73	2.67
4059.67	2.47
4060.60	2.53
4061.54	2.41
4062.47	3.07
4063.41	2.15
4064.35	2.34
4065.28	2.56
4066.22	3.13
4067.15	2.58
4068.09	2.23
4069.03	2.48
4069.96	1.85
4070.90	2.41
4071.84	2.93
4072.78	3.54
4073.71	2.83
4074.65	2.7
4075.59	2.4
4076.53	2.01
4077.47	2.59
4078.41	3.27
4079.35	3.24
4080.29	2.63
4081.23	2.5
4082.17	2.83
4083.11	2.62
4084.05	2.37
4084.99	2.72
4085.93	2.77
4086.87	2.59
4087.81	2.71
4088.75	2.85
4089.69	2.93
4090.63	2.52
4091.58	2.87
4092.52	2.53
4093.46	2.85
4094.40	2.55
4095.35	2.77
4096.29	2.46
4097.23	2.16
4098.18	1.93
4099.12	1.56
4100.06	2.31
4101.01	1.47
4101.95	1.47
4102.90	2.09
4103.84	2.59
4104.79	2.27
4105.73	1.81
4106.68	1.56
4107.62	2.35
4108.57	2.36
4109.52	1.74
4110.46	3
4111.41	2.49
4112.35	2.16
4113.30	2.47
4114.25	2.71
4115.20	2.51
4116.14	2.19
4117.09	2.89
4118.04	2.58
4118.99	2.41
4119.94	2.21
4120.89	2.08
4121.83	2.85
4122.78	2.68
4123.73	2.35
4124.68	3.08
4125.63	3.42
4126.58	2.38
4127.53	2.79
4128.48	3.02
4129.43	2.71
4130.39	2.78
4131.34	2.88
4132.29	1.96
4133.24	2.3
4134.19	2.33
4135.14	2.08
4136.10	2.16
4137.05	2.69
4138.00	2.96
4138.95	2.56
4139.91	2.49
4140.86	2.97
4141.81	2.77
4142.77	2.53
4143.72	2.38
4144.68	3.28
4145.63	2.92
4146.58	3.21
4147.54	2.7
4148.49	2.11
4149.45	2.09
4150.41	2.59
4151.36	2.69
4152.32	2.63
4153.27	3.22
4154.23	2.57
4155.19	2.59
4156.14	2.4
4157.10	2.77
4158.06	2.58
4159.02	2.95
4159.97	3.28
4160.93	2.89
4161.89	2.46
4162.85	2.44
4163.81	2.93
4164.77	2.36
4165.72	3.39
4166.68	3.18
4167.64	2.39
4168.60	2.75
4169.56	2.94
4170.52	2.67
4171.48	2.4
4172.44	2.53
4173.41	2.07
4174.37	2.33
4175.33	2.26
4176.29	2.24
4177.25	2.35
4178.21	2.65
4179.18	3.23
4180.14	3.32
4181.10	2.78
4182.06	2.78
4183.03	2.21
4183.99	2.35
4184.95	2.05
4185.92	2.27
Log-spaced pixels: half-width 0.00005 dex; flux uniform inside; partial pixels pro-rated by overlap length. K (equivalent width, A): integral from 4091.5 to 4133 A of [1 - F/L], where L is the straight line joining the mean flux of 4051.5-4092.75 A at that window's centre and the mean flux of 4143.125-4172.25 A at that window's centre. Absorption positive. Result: 3.87 A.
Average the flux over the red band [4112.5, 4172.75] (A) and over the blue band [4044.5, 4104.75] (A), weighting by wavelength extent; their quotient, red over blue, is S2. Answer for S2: 1.1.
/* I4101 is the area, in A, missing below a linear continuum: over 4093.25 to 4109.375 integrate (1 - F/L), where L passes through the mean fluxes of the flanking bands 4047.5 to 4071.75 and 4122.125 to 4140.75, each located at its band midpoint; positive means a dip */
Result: 2.7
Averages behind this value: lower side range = 2.48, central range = 2.13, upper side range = 2.62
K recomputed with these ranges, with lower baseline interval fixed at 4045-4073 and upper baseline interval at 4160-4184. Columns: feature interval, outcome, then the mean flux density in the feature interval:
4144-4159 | -0.39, 2.69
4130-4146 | 0.12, 2.59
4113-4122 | 0.35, 2.48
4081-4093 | -0.68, 2.68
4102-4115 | 1.58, 2.25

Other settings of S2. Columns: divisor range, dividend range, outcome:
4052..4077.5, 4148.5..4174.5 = 1.06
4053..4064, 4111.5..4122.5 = 1.02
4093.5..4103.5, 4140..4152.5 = 1.26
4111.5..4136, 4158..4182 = 1.06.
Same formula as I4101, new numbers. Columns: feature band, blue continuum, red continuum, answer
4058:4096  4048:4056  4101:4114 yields -4.61 A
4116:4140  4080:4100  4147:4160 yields 0.24 A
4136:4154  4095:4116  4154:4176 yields -1.39 A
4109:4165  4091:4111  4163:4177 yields -4.57 A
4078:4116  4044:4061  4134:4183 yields 1.44 A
